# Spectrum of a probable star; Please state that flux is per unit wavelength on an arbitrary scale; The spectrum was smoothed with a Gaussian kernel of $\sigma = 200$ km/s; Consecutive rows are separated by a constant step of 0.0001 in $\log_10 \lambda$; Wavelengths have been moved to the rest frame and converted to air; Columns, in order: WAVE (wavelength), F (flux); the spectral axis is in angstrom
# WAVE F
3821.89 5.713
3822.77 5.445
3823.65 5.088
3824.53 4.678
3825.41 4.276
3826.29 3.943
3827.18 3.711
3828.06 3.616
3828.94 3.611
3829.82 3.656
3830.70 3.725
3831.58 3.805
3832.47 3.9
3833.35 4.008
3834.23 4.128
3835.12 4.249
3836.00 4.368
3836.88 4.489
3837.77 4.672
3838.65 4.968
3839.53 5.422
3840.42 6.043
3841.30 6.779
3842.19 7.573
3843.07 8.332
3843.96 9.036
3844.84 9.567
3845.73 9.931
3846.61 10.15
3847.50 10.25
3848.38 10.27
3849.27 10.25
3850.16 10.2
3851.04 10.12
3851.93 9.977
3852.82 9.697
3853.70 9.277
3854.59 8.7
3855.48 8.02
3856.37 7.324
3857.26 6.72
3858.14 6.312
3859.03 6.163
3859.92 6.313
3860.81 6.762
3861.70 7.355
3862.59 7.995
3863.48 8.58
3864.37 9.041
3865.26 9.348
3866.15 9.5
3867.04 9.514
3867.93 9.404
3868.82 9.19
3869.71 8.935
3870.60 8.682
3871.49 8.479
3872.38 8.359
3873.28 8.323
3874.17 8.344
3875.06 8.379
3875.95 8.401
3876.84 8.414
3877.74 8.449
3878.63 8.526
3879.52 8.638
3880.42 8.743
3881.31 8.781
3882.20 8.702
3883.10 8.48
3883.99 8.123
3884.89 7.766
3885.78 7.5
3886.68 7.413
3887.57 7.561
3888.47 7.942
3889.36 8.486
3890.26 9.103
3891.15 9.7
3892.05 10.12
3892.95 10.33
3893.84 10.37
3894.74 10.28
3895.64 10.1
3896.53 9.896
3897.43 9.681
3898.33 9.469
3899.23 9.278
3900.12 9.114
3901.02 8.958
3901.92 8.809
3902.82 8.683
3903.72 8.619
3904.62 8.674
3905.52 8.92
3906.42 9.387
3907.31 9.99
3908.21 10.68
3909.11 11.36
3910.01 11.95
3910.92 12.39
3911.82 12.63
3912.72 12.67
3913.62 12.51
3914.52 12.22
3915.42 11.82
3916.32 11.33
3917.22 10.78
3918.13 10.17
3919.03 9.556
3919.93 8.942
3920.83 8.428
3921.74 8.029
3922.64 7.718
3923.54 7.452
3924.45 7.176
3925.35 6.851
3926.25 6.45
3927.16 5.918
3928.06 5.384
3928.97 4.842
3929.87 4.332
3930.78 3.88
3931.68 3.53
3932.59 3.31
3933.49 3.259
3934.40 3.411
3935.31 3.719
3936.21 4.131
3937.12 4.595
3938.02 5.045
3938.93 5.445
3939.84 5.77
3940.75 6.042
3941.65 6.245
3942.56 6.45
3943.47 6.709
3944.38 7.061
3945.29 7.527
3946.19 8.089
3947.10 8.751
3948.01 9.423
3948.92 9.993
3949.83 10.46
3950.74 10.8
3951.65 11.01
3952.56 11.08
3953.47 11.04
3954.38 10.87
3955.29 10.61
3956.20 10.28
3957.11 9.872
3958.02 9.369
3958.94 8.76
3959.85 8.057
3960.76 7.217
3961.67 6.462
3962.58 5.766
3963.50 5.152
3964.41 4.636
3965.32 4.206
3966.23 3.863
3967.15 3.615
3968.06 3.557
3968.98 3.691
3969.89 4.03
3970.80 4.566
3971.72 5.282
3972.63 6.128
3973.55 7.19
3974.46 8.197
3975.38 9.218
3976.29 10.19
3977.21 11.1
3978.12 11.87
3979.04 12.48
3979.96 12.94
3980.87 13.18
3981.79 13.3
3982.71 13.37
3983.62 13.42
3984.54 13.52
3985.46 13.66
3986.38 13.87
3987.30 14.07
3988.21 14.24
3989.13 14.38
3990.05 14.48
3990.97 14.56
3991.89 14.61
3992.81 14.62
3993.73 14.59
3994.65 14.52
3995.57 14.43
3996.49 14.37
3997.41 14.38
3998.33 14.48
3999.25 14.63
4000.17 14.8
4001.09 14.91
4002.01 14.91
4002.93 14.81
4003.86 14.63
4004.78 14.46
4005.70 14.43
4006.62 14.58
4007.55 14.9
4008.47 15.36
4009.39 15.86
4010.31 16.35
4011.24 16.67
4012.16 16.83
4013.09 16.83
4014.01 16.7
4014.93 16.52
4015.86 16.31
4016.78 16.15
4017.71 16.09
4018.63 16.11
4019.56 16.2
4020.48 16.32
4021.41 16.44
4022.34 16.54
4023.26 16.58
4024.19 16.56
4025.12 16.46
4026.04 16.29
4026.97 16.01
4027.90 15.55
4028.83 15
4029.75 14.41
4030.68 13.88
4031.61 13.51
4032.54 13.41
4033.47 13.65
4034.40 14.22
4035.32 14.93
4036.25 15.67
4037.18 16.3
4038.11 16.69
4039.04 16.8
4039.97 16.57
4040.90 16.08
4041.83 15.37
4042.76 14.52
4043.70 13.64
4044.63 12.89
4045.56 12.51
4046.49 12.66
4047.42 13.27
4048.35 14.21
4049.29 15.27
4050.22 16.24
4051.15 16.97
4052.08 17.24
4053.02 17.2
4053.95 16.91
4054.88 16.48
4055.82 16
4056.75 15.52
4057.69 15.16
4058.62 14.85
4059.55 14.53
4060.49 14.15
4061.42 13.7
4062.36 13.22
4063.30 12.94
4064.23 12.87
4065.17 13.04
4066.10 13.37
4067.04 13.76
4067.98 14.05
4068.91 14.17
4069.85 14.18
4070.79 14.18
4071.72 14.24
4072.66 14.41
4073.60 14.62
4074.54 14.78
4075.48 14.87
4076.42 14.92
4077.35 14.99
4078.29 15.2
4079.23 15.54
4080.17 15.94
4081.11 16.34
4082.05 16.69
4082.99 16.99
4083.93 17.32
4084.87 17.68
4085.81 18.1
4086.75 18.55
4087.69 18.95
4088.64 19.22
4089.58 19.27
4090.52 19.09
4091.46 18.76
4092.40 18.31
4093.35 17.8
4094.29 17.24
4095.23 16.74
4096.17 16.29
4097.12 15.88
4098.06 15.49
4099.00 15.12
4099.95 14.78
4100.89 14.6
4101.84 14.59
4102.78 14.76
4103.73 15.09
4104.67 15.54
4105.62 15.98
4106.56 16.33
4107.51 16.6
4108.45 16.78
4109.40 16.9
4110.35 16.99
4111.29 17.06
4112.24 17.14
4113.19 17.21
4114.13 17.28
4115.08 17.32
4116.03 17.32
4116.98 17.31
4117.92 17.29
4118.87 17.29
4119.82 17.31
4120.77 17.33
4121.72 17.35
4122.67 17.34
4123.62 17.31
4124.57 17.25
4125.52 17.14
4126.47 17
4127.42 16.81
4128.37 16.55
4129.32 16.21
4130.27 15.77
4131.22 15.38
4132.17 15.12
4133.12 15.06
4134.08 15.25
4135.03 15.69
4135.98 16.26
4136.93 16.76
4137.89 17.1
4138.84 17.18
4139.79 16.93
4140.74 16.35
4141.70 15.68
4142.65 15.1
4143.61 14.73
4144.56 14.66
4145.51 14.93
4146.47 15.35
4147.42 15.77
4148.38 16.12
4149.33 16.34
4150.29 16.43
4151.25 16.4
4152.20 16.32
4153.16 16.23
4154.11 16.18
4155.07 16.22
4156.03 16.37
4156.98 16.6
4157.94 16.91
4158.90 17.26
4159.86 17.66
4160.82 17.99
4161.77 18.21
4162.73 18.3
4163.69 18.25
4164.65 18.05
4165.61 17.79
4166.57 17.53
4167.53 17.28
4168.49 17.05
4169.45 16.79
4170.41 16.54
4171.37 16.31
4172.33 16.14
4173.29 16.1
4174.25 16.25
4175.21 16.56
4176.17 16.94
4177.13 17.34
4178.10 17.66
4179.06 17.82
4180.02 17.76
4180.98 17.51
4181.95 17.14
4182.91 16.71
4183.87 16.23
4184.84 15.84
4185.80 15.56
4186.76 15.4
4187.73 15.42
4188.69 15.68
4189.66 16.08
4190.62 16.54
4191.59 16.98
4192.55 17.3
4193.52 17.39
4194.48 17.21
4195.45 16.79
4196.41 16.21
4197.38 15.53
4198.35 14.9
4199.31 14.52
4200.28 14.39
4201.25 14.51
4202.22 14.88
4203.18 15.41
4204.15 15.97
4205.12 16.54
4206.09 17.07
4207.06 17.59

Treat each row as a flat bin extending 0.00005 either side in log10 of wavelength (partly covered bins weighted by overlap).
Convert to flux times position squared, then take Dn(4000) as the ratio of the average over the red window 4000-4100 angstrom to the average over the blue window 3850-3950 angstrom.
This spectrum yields 2.03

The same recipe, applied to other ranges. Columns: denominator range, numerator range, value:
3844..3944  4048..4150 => 2.13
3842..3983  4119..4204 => 2.22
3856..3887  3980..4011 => 1.87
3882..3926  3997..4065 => 1.71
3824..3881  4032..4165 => 2.46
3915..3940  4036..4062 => 2.51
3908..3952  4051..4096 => 2.17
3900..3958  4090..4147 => 2.18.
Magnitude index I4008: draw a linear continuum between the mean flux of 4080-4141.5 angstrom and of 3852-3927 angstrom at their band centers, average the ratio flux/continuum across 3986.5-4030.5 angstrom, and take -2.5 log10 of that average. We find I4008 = -0.17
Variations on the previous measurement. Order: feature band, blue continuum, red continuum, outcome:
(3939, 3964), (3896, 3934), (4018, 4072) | 0.24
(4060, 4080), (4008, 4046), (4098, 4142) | 0.13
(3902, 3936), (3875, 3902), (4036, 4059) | 0.21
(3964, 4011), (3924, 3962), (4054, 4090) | -0.17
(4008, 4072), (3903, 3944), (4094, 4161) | -0.21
